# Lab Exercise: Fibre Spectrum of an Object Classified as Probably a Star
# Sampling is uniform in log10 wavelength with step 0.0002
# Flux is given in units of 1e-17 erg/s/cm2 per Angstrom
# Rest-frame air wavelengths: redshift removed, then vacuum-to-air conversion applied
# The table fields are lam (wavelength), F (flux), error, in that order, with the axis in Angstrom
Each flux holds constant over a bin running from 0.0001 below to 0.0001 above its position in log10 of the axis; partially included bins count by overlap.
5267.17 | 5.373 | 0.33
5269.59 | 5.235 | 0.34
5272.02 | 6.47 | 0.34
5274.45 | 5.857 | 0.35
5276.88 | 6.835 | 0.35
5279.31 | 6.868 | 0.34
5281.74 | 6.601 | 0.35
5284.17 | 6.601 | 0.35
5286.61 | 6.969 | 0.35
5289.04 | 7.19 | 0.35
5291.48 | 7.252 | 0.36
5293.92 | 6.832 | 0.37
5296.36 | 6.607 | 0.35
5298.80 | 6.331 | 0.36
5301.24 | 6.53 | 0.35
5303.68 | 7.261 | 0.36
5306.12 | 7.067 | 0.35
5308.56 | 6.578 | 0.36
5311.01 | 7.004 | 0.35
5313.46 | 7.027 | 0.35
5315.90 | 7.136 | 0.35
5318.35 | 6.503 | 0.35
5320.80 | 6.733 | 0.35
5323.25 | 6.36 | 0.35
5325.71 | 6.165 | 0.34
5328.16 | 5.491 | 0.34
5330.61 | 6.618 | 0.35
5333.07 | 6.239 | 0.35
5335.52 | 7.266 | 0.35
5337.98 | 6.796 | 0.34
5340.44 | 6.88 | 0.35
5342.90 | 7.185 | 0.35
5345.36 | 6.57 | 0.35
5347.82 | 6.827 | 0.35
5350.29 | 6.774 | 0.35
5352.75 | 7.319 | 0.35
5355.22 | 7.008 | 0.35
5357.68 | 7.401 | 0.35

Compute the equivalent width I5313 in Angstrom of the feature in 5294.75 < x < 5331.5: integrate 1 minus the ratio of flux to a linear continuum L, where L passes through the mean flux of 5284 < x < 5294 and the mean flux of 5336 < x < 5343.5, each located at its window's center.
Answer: 1.9 Angstrom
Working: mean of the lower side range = 7.02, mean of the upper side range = 6.96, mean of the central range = 6.63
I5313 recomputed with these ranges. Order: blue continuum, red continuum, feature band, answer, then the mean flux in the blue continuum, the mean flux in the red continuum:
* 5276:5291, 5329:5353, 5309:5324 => 0.1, 6.86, 6.81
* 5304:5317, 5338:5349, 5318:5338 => 1.4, 6.98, 6.86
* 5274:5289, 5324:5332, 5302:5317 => -1.5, 6.71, 6.11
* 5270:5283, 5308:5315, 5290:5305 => -0.2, 6.45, 6.91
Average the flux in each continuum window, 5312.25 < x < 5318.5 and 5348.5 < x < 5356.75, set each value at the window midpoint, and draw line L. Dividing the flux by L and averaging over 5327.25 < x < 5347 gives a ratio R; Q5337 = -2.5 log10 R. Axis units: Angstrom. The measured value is 0.06 mag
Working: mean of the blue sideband 6.96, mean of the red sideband 7.03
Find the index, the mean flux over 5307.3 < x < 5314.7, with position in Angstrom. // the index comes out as 6.87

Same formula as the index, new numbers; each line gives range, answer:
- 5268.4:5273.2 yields 5.85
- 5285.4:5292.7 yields 7.14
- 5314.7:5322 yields 6.79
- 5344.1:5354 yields 6.87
